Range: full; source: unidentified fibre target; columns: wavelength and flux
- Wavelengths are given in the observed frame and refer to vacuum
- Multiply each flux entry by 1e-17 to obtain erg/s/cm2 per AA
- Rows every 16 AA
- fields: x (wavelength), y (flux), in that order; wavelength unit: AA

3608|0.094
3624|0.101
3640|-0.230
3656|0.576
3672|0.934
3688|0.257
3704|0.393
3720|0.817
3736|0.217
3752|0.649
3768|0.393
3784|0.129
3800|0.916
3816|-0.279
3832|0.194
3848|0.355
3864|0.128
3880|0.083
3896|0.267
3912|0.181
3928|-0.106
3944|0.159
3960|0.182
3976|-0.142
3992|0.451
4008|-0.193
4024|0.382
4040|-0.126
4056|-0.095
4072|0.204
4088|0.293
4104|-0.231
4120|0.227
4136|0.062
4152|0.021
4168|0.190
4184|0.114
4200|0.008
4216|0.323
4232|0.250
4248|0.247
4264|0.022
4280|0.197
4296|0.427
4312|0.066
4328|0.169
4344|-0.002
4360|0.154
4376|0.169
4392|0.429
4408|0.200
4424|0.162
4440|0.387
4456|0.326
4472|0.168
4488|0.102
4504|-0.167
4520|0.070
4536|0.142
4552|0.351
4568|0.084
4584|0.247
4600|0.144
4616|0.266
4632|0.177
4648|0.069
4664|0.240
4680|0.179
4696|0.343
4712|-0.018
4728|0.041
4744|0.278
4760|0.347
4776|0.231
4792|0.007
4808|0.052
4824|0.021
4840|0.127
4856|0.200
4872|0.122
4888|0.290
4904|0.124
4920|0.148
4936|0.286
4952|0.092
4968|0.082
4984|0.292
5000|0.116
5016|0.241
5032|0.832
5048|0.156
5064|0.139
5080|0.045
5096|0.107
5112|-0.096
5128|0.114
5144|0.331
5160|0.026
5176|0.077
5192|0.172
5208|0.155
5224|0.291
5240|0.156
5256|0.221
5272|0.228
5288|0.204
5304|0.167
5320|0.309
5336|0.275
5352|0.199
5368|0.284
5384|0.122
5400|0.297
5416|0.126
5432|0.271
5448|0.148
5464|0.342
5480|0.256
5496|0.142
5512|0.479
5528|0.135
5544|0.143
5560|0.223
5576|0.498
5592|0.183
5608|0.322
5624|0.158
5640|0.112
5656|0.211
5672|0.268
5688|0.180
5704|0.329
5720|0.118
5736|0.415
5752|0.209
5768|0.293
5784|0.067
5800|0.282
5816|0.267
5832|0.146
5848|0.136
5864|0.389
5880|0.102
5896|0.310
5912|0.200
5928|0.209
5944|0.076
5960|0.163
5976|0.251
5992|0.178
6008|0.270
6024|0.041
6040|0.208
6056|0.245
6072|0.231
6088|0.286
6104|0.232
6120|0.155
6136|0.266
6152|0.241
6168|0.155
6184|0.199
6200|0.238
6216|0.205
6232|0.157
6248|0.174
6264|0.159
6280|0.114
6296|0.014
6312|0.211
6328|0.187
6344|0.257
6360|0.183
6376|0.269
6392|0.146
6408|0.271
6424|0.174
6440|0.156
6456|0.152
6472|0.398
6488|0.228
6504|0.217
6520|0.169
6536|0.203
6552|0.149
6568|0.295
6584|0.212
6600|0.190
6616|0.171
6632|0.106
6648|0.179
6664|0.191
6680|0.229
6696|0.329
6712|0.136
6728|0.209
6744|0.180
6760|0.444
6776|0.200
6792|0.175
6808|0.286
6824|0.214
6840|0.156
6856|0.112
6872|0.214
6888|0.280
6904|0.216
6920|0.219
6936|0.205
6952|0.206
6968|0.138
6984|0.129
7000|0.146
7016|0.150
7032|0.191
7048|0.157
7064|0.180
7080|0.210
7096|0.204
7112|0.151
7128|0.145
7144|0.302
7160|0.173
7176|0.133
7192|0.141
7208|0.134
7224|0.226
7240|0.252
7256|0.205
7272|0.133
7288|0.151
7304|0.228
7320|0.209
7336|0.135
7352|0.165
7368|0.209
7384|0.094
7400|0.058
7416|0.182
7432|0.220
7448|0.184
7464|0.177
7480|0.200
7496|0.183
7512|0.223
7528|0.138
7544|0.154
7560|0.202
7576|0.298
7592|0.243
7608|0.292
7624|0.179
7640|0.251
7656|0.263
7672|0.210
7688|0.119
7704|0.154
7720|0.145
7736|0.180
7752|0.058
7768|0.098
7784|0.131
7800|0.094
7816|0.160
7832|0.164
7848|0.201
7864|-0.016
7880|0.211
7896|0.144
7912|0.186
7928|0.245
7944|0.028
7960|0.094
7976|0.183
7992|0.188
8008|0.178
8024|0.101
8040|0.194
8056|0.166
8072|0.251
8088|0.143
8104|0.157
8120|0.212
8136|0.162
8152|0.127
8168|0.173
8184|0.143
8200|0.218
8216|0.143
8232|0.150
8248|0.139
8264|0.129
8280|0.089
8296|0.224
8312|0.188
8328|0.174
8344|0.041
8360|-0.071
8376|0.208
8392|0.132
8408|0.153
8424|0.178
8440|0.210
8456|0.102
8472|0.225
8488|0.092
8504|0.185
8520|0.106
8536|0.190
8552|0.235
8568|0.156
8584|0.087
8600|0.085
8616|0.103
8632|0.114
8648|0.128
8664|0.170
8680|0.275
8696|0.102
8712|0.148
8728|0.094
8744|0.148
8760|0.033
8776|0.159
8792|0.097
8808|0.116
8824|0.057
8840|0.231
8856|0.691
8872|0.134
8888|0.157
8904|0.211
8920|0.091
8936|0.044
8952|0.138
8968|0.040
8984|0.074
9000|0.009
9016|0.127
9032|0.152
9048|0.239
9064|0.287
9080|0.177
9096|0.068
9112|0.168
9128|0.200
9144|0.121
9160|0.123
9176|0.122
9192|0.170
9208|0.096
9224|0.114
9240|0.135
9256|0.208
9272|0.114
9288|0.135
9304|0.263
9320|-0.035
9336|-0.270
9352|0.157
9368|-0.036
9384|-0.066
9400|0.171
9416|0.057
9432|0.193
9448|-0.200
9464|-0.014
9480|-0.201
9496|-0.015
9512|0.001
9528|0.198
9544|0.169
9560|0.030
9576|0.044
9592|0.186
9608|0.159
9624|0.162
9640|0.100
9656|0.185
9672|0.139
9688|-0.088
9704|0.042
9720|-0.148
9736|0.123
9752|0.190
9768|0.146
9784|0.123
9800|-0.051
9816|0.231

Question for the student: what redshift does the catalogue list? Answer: 0.35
